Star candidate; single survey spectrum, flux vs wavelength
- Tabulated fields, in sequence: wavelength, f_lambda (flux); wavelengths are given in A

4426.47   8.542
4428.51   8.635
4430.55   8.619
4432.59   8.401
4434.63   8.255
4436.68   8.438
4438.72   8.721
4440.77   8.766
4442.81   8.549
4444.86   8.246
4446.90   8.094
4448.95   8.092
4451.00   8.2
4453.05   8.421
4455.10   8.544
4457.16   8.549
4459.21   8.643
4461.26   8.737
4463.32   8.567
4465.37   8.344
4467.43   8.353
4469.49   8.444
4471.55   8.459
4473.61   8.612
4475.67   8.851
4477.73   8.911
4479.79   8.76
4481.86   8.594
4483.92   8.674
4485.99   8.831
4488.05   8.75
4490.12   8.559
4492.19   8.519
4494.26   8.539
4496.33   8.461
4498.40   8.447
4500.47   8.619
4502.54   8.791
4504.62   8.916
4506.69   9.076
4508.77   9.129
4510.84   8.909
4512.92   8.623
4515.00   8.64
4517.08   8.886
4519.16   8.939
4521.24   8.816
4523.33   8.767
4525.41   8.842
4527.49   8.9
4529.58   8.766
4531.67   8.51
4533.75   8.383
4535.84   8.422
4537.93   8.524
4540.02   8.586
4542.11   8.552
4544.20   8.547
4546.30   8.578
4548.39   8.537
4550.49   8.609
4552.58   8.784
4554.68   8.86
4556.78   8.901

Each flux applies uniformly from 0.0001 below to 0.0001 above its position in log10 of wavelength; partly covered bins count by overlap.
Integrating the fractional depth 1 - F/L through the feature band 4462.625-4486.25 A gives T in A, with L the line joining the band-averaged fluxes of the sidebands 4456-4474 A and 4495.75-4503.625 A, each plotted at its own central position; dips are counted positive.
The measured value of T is -0.20 A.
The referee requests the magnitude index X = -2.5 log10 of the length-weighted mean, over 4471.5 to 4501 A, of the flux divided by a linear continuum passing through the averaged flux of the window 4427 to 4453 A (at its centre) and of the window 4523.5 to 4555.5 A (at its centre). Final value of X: -0.02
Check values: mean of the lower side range 8.42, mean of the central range 8.65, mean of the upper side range 8.63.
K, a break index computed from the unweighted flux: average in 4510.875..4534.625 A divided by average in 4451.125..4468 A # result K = 1.03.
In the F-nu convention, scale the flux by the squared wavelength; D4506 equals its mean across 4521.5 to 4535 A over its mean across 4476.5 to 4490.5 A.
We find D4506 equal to 1.02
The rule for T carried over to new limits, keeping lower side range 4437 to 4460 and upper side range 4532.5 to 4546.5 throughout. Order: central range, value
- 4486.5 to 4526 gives -1.2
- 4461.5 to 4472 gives 0.0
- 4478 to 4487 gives -0.3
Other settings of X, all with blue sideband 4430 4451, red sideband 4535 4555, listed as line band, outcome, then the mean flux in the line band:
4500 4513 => -0.05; 8.9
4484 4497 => -0.02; 8.62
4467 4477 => -0.01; 8.57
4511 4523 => -0.03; 8.78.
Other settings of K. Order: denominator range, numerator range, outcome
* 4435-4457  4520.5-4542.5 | 1.03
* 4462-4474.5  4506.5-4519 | 1.05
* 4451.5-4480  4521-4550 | 1.00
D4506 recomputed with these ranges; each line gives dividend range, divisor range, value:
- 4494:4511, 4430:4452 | 1.07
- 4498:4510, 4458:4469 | 1.06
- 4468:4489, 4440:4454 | 1.06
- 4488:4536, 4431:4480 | 1.05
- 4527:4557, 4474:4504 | 1.02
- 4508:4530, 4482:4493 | 1.03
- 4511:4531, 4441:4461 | 1.08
